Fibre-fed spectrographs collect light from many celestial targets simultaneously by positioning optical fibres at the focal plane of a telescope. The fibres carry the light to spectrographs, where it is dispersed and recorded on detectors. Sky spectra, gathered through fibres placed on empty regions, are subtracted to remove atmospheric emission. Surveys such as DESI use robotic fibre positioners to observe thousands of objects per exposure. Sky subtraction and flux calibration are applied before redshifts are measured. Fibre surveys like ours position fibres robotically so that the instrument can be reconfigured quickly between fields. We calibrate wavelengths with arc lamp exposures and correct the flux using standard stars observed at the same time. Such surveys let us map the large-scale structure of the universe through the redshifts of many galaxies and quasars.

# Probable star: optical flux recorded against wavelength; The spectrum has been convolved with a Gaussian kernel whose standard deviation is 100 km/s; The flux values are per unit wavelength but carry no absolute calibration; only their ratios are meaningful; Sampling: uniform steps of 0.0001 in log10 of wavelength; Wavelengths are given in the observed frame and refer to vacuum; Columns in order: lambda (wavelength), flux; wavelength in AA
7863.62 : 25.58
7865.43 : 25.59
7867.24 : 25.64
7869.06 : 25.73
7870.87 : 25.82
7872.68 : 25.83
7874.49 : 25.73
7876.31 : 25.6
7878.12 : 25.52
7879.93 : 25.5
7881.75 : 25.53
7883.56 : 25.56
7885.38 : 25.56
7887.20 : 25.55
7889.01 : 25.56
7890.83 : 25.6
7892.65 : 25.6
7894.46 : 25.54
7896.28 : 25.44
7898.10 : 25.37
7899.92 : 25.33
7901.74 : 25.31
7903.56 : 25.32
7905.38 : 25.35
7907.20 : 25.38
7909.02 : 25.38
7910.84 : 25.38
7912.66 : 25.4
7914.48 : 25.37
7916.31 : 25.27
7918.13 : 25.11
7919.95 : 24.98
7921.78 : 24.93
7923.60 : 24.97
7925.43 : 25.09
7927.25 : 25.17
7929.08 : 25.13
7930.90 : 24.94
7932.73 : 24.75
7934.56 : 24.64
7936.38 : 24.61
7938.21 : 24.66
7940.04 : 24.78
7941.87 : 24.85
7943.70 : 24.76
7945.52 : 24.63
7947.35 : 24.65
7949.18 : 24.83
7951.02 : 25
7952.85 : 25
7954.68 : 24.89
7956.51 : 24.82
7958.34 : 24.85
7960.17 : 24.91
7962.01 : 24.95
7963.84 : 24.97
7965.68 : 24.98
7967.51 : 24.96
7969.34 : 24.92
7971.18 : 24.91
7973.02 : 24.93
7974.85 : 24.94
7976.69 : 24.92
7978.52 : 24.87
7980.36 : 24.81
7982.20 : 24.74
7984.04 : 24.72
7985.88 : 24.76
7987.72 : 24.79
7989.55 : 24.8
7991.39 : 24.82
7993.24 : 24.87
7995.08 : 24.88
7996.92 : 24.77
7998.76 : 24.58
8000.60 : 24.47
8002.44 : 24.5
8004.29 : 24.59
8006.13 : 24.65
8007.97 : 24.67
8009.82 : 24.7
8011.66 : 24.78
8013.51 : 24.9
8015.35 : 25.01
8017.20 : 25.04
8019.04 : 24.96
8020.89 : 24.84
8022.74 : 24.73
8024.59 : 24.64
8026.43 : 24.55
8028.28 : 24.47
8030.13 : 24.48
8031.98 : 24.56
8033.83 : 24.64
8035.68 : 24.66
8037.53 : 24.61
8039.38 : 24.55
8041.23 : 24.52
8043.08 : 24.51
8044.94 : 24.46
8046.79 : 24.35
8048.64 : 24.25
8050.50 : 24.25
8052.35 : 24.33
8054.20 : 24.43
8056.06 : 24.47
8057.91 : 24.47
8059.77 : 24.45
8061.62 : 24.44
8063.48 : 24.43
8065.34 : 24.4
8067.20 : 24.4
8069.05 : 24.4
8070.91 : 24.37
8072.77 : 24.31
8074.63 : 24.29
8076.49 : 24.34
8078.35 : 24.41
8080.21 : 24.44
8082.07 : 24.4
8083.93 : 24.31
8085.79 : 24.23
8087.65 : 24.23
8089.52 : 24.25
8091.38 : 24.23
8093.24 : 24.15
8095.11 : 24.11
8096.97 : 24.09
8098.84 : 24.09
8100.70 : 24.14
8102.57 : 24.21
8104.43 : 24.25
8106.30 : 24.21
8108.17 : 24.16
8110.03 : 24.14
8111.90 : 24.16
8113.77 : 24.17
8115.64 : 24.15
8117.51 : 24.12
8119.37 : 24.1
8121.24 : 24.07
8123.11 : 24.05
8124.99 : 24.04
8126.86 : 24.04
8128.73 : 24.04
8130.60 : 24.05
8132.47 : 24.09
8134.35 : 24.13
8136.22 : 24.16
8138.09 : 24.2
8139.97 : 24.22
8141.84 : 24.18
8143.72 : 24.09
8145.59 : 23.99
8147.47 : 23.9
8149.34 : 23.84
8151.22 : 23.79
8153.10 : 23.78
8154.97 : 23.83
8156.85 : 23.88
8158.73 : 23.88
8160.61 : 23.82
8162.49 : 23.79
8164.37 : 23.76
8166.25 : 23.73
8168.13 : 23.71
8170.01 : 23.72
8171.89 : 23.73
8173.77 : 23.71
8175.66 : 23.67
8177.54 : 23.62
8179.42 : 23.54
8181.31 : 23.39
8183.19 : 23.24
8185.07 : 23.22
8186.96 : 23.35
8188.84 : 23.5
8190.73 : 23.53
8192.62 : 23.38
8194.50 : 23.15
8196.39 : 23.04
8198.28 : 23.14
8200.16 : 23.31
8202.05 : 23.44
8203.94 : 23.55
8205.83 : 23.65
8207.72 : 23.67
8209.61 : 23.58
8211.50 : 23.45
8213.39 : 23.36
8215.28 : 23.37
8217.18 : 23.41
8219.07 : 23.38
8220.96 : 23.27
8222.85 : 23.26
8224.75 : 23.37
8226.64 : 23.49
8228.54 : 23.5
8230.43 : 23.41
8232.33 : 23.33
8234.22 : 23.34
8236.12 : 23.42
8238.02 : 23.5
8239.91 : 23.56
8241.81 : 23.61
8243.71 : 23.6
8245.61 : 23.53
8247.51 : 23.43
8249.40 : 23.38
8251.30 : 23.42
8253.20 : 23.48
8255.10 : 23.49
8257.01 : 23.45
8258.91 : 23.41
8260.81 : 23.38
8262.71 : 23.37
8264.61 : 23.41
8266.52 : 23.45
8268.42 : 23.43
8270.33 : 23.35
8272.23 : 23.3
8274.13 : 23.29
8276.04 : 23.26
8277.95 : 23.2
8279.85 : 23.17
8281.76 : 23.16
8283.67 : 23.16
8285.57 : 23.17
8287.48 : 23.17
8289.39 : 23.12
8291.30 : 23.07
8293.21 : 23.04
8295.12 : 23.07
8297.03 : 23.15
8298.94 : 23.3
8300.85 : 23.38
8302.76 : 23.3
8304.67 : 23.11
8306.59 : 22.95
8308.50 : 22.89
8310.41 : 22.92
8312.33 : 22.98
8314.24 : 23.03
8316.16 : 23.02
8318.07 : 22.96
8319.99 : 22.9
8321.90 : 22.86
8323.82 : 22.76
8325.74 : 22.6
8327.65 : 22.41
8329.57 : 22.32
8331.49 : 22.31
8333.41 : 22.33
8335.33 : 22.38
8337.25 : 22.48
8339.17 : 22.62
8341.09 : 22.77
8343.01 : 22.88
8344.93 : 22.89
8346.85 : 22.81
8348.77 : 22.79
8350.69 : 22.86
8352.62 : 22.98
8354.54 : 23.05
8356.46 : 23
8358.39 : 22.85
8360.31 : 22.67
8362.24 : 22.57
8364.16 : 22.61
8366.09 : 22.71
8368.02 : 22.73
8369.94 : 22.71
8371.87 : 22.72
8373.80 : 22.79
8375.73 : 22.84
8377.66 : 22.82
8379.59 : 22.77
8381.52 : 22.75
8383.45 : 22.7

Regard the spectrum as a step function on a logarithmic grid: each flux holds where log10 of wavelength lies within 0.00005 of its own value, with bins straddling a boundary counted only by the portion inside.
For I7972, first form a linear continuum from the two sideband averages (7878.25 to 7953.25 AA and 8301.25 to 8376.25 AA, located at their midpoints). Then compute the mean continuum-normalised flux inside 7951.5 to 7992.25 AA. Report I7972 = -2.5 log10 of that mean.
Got 0.00 mag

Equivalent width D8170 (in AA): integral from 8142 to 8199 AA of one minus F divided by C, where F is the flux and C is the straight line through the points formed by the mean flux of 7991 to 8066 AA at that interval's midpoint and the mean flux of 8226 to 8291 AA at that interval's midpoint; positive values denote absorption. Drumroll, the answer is 0.5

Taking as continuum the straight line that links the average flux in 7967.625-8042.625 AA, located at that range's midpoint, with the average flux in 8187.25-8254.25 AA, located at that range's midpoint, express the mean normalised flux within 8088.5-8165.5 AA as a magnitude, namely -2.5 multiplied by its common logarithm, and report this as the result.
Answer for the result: 0.00 mag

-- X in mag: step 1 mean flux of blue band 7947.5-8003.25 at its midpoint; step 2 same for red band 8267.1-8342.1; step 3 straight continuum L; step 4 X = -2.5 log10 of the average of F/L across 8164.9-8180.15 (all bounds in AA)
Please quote 0.00 mag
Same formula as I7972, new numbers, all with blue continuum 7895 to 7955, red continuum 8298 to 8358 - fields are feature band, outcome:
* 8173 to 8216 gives 0.01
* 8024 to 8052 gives 0.00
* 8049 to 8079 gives 0.00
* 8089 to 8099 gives 0.00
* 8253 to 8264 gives -0.01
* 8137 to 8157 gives -0.01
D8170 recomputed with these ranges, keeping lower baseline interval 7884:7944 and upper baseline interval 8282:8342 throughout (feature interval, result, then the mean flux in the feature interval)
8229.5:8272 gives -0.4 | 23.4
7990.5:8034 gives -0.2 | 24.7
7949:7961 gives 0.0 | 24.9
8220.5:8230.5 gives 0.0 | 23.4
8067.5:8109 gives -0.1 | 24.3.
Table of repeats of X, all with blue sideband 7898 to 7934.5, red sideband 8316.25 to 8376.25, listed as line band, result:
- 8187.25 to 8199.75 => 0.01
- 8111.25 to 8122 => 0.00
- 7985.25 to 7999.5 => 0.00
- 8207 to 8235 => 0.00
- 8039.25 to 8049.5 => 0.00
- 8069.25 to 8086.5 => 0.00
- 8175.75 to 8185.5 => 0.01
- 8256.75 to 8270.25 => -0.01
